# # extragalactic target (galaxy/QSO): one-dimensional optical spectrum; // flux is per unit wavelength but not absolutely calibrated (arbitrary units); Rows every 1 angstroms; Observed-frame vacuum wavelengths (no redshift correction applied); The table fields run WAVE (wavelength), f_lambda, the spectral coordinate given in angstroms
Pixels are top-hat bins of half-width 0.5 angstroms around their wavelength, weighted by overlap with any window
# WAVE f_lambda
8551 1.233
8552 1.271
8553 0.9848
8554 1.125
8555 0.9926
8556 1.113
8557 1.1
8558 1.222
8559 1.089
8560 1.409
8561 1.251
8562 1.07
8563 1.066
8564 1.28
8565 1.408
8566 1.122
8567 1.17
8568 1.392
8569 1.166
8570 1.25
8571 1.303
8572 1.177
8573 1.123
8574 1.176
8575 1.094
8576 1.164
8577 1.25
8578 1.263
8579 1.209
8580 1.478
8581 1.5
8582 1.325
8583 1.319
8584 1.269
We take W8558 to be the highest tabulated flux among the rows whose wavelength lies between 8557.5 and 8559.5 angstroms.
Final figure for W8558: 1.222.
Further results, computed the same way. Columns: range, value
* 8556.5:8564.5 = 1.409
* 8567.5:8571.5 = 1.392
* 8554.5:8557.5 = 1.113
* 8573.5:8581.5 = 1.5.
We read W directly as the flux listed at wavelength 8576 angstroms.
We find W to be 1.164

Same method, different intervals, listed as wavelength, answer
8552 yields 1.271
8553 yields 0.9848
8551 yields 1.233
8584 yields 1.269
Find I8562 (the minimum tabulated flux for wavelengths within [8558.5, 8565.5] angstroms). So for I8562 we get 1.066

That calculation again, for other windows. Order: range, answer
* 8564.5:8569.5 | 1.122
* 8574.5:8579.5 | 1.094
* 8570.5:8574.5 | 1.123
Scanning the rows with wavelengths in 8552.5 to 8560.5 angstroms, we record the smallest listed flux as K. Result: 0.9848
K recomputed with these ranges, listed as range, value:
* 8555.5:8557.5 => 1.1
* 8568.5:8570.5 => 1.166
